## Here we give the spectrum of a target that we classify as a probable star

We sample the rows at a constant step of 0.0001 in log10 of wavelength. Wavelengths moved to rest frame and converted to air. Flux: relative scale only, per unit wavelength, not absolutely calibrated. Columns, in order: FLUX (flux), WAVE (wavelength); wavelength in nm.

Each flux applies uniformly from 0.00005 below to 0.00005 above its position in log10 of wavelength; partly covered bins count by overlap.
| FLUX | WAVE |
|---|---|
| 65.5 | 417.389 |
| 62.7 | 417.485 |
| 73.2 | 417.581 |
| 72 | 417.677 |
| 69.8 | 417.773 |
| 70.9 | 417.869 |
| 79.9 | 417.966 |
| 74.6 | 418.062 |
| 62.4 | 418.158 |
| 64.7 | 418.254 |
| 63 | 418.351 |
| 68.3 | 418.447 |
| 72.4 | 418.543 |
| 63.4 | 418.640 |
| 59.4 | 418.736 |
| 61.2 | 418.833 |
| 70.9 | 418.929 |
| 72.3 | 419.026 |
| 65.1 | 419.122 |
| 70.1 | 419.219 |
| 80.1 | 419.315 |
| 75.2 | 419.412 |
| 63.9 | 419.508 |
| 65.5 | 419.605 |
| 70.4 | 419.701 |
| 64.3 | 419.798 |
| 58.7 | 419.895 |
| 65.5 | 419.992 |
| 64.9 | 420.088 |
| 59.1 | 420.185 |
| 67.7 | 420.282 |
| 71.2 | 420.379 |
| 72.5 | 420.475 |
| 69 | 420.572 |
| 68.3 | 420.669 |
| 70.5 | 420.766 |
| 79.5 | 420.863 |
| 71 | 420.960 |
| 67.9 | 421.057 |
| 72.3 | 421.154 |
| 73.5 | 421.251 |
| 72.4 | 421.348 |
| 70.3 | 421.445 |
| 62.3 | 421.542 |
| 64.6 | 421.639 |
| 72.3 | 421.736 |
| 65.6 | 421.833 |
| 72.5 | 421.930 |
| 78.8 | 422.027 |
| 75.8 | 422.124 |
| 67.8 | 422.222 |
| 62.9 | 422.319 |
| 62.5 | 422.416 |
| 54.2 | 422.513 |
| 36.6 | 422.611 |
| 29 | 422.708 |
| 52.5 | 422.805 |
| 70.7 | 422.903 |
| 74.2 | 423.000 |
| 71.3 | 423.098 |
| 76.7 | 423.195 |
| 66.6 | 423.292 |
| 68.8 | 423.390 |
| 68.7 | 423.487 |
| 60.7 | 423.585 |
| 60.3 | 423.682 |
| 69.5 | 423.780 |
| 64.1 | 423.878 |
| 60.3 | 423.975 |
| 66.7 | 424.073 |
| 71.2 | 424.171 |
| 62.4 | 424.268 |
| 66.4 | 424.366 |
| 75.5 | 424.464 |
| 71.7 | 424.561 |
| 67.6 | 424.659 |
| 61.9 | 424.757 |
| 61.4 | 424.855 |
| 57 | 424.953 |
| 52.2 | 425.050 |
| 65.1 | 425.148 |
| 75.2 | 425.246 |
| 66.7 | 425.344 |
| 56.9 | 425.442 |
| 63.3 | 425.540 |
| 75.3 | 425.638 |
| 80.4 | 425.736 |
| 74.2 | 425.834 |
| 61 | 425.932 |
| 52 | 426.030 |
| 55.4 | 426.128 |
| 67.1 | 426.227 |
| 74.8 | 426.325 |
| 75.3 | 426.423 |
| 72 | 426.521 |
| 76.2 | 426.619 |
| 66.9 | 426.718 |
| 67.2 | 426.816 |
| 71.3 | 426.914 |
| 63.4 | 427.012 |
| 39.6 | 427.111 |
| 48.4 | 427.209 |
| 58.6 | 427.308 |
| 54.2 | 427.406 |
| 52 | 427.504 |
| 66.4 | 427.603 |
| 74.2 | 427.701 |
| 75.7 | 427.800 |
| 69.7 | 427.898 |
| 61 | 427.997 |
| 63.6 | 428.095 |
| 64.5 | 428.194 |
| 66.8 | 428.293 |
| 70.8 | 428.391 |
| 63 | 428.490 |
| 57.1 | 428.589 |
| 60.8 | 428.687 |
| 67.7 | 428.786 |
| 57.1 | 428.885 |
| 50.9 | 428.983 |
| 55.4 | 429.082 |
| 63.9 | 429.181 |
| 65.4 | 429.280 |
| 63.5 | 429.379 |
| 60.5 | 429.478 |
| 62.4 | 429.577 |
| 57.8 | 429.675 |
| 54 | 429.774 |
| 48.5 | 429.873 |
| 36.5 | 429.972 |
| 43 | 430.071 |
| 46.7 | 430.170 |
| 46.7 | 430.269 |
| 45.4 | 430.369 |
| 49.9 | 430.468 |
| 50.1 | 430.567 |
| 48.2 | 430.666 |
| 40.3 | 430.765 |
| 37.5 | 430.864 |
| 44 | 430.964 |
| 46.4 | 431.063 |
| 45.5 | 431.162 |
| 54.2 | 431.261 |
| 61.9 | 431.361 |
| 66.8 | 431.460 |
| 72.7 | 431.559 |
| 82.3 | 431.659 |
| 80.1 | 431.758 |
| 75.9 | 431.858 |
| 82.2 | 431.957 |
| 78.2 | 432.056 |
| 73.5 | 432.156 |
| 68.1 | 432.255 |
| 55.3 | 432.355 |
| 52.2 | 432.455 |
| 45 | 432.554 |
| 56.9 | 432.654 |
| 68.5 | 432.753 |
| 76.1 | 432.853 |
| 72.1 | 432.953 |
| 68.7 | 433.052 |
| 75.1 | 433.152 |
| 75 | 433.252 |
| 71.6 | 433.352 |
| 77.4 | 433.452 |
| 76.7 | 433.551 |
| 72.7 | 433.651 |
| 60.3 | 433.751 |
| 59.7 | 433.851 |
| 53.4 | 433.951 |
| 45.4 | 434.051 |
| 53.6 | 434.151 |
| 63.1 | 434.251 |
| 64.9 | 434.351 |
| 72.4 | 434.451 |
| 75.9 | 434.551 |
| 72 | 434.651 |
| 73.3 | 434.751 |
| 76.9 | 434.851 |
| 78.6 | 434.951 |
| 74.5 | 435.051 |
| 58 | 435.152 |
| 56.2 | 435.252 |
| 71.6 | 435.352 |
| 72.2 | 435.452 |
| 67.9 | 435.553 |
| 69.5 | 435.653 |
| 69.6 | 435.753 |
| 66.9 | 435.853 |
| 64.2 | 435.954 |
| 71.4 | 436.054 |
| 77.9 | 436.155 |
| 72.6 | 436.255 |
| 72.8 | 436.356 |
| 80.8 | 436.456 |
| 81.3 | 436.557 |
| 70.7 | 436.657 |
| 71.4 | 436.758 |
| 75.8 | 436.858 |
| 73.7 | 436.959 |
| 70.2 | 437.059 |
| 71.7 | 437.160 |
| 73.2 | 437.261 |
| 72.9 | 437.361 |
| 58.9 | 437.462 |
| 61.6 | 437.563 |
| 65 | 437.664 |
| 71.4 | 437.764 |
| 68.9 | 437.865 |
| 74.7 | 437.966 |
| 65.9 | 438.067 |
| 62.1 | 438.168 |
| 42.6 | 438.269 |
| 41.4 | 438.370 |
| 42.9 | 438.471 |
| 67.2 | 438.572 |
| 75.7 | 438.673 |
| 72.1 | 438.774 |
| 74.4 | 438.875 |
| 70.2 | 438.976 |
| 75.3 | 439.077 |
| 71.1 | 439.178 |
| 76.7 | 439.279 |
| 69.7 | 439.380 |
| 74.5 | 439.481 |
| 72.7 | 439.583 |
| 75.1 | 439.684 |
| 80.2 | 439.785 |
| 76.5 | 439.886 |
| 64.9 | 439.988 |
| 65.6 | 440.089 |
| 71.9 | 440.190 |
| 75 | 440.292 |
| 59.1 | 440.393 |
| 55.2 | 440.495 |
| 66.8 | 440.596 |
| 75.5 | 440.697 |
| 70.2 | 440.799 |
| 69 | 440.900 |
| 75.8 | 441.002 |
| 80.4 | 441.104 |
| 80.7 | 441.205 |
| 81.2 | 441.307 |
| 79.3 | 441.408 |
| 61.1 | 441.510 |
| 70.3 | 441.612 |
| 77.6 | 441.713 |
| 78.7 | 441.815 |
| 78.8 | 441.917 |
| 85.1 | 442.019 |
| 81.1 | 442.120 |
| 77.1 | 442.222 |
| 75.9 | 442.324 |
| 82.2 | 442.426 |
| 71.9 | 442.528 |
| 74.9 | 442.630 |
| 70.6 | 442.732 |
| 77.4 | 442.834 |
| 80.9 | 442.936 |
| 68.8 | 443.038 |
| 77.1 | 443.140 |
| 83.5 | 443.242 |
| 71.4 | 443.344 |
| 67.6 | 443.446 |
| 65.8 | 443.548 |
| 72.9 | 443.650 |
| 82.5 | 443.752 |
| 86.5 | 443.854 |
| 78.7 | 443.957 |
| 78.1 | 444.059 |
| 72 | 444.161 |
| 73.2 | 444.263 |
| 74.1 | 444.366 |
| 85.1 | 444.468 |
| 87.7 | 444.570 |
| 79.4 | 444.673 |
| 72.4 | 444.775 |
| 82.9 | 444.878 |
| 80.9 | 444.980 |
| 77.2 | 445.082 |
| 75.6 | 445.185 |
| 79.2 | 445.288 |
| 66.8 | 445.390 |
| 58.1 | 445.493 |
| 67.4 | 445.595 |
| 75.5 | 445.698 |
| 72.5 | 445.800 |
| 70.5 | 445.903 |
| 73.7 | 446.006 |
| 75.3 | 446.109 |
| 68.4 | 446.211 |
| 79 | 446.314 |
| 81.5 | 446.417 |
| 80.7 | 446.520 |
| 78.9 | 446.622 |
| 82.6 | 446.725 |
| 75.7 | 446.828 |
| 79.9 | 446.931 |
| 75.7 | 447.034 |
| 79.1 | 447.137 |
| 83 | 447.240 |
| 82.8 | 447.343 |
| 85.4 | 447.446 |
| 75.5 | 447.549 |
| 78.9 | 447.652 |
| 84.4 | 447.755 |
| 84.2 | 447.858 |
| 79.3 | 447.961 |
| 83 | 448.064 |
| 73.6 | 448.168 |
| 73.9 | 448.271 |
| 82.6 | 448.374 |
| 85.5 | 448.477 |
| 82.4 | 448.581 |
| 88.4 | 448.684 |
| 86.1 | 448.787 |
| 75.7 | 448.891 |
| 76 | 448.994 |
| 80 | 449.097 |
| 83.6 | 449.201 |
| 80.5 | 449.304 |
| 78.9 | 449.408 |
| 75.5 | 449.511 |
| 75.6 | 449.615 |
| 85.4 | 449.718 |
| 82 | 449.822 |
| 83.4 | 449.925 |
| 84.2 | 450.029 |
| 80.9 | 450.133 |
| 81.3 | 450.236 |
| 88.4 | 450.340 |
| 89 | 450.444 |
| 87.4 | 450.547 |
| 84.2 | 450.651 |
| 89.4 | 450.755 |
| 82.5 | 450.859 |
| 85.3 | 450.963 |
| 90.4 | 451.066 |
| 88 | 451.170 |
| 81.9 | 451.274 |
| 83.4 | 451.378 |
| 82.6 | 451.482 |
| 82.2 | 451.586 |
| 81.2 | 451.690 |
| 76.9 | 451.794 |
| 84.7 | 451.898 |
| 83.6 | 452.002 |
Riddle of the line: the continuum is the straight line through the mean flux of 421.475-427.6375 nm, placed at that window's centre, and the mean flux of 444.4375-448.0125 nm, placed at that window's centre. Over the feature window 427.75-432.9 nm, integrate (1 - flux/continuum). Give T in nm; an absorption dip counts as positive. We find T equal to 0.65 nm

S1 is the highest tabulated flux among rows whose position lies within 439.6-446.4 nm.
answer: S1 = 87.7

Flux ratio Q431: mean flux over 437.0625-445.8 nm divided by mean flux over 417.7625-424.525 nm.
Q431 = 1.1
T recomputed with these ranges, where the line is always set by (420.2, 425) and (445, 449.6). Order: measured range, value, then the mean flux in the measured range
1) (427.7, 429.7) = 0.17 nm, 63.2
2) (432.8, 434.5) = 0.11 nm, 66.9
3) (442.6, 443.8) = 0.03 nm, 74.5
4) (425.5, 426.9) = -0.01 nm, 68.8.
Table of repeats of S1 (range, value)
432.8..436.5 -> 80.8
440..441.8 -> 81.2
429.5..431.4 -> 62.4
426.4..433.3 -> 82.3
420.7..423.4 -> 79.5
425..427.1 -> 80.4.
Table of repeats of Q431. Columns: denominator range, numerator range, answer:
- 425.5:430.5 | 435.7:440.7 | 1.13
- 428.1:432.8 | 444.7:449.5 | 1.34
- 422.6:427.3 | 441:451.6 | 1.22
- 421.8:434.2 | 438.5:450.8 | 1.23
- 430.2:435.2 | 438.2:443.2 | 1.13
